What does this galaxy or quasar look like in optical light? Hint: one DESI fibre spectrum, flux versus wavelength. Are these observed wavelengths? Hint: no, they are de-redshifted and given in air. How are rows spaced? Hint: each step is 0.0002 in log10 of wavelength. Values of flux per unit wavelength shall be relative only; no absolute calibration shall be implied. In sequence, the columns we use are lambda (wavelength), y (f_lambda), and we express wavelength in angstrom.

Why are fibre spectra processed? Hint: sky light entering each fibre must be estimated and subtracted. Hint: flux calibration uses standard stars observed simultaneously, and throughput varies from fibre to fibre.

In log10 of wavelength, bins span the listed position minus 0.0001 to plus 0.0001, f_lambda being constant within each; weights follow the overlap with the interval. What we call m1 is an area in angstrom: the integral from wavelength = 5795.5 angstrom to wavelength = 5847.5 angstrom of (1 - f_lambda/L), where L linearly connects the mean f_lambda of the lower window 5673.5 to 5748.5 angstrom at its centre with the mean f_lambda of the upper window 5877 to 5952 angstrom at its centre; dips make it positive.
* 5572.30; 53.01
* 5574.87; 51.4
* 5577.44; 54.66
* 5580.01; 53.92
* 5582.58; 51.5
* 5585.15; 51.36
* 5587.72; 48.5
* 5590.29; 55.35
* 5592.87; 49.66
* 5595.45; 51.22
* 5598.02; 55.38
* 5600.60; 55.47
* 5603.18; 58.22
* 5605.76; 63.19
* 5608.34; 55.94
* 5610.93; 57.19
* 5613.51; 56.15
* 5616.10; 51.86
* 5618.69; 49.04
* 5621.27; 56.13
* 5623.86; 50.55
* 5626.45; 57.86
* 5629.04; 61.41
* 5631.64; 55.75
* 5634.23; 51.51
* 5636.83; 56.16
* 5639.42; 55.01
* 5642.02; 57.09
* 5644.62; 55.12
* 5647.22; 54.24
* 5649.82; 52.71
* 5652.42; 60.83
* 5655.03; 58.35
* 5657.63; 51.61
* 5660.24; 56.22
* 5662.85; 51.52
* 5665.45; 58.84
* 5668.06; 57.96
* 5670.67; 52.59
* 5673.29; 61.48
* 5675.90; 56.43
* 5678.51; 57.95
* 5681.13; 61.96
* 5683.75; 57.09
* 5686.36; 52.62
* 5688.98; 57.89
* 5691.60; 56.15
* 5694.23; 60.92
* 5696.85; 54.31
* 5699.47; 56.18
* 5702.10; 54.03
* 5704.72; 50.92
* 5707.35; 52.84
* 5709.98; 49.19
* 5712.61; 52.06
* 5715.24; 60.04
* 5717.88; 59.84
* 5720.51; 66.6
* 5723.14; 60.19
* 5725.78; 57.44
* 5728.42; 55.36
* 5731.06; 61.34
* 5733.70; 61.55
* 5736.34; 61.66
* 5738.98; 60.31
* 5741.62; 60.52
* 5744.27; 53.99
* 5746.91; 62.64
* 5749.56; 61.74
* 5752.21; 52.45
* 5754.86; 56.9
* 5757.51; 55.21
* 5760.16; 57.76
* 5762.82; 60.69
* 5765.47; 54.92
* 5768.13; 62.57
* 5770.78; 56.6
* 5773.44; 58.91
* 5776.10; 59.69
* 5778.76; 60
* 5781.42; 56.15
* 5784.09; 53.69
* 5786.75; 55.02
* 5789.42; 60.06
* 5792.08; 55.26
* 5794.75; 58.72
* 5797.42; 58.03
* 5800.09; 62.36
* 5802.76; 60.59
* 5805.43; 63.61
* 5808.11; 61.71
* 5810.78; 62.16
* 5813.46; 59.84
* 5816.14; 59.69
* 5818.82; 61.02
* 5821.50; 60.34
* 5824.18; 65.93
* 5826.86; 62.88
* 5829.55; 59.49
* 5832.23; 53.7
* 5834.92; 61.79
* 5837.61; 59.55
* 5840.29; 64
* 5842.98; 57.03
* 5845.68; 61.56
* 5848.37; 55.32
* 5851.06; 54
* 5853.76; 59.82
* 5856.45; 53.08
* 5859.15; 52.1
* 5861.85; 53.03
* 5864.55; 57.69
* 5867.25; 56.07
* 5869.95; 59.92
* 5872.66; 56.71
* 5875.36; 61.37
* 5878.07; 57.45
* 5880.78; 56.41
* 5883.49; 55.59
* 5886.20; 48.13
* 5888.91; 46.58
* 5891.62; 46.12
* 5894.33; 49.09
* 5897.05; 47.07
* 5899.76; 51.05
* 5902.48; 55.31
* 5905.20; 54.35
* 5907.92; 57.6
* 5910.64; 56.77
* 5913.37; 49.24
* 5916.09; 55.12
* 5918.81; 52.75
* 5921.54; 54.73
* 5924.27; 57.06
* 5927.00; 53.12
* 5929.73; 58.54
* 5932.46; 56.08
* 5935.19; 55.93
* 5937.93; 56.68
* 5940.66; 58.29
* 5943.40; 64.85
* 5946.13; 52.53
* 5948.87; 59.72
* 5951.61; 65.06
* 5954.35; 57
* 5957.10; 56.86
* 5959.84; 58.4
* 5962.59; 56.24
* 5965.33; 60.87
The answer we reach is -4.42 angstrom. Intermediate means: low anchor 57.7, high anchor 54.6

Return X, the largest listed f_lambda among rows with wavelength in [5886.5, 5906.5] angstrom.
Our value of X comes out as 55.31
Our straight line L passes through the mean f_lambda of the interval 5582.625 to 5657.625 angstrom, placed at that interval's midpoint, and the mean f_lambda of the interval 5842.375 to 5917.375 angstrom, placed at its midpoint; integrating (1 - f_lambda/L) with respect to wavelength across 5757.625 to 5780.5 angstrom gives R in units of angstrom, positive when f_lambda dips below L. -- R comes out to -1.7 angstrom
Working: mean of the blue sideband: 54.9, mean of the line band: 58.7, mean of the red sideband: 54.4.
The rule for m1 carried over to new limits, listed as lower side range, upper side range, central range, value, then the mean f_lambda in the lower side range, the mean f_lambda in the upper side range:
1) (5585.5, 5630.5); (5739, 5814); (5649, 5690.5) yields -0.33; 54.8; 58.7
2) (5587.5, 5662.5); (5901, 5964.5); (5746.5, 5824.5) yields -4.31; 55.1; 56.6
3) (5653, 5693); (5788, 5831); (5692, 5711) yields 1.08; 56.7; 60.7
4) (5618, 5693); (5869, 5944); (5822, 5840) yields -1.88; 56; 54.6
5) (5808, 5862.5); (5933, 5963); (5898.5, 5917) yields 1.37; 59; 58.3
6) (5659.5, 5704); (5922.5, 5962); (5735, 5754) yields -0.69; 56.7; 57.8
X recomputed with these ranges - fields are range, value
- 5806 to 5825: 65.93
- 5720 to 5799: 66.6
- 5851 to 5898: 61.37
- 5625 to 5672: 61.41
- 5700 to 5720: 60.04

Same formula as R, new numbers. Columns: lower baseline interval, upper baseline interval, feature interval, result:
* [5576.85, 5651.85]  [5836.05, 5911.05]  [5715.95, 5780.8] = -5.0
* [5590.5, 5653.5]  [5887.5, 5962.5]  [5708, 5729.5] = -0.9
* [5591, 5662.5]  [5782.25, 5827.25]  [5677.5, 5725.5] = 0.4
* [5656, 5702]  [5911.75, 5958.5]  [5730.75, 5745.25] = -0.9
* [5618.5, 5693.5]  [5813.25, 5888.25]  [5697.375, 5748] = -0.9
